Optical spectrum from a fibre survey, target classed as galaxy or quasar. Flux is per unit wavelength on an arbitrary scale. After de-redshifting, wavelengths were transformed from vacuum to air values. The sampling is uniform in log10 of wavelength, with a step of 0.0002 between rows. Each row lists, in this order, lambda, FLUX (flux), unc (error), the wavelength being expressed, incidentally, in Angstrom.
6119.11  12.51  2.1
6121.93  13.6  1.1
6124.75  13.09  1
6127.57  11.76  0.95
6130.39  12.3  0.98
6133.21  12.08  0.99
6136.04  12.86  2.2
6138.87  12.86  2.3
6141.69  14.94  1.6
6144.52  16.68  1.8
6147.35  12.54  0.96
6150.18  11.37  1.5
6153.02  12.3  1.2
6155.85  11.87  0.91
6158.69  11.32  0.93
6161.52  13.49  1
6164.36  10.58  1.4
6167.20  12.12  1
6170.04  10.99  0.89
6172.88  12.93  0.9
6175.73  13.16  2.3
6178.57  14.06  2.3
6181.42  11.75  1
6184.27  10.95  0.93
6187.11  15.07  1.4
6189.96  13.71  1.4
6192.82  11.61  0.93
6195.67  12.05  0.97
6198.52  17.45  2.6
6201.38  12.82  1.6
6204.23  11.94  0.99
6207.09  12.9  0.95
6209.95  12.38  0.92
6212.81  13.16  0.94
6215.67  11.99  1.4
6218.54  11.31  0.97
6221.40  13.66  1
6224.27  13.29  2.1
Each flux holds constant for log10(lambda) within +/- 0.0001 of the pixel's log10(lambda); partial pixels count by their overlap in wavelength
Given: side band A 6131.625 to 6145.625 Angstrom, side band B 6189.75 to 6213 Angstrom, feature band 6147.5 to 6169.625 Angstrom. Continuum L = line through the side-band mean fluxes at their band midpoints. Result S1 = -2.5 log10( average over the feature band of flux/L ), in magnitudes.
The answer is 0.15 mag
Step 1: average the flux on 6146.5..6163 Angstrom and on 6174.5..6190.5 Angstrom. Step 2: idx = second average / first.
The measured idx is 1.08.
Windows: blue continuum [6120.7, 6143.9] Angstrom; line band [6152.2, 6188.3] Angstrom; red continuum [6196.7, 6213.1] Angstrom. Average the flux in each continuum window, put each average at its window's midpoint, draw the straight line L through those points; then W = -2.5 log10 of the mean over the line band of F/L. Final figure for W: 0.08 mag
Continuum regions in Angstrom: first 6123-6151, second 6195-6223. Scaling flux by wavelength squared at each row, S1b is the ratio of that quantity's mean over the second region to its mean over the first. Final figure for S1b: 1.02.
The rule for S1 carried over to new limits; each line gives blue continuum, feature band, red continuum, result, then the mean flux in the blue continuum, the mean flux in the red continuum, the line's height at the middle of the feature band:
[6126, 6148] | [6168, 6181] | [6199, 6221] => 0.02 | 13.3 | 12.6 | 12.9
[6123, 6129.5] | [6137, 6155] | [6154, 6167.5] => -0.11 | 12.5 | 11.9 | 12.1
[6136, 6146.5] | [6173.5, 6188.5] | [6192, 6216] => 0.04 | 14.4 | 13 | 13.5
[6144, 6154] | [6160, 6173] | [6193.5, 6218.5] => 0.09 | 12.9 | 12.9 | 12.9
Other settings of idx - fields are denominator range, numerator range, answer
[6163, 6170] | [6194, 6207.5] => 1.19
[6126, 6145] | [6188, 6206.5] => 1.01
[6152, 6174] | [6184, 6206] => 1.12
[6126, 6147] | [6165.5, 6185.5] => 0.92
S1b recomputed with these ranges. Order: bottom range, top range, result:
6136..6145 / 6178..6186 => 0.86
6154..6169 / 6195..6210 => 1.14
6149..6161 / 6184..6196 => 1.10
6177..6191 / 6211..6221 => 0.95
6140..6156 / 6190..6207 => 1.00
